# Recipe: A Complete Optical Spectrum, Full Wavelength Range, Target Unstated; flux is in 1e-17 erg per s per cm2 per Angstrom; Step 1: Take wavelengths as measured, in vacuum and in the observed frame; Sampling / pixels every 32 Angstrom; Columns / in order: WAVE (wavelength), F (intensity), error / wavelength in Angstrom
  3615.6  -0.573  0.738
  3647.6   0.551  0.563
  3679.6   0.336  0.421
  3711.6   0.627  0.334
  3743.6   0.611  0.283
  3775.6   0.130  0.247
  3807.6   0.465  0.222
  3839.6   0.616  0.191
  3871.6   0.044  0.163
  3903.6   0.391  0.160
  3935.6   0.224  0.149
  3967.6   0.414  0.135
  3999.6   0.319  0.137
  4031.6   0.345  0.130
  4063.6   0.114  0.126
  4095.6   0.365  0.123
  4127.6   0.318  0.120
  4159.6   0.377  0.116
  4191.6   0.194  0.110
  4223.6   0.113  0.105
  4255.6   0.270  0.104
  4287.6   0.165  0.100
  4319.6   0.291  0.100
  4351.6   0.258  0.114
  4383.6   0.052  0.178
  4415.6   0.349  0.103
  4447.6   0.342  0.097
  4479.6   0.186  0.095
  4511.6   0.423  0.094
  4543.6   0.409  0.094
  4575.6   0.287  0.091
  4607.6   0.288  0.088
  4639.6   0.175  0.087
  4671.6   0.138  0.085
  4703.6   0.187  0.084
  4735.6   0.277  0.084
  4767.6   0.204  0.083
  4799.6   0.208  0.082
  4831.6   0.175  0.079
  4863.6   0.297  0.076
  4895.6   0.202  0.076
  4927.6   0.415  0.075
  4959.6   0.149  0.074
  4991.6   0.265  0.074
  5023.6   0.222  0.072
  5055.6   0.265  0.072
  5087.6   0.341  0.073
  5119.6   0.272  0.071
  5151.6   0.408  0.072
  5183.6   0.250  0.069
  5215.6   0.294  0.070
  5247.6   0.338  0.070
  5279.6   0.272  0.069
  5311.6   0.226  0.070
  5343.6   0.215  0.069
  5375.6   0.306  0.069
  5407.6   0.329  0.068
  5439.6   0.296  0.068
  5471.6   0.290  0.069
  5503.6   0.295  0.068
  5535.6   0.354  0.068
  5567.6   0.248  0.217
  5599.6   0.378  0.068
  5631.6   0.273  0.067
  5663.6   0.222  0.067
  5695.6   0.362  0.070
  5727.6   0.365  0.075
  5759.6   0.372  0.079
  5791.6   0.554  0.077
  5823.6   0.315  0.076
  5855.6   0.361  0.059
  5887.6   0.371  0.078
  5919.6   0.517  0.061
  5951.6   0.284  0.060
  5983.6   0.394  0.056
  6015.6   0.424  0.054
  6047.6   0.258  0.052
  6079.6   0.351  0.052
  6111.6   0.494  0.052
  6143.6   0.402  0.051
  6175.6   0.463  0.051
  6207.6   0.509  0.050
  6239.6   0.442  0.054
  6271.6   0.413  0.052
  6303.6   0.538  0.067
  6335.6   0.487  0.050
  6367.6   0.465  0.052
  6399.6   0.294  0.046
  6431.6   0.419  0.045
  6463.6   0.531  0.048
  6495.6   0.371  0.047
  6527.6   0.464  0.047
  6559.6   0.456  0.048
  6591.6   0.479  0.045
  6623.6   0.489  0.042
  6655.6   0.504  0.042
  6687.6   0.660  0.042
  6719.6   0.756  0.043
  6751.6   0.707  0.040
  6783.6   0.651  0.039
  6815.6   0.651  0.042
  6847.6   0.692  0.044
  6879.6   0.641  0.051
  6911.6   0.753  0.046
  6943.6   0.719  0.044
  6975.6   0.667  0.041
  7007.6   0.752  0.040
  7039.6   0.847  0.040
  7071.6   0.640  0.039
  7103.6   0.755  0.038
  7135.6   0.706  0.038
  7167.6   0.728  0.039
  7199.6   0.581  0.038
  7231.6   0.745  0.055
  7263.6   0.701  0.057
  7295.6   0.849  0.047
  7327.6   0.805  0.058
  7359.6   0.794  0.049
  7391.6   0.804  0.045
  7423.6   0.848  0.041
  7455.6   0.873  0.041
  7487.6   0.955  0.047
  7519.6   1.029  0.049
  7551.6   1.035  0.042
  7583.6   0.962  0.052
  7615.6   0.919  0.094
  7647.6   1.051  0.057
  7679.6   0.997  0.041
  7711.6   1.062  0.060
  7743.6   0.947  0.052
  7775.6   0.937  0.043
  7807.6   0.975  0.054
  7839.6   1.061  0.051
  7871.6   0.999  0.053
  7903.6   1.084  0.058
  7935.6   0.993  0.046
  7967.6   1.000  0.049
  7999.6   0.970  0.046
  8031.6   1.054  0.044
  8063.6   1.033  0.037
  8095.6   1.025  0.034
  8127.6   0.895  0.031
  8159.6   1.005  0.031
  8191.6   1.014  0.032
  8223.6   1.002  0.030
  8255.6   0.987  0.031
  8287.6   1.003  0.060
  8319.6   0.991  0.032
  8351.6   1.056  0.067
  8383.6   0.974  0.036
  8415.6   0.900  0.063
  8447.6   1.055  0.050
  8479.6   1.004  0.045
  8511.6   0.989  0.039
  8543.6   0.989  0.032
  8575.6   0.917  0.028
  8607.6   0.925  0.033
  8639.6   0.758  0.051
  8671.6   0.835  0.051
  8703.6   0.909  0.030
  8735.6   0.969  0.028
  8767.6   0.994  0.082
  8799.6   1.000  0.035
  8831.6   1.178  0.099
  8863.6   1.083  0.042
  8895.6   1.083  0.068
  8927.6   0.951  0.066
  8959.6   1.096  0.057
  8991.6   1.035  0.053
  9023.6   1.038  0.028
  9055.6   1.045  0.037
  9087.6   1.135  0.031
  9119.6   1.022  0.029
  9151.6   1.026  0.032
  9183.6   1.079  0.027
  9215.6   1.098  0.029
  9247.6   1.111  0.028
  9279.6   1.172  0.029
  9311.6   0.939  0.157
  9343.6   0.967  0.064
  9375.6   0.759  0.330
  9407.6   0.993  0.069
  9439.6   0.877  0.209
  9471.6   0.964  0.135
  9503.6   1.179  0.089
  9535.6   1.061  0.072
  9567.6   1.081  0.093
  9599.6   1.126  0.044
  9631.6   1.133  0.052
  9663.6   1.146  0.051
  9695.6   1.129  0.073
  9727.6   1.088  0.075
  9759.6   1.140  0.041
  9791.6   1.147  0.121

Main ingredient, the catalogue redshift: 0.672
